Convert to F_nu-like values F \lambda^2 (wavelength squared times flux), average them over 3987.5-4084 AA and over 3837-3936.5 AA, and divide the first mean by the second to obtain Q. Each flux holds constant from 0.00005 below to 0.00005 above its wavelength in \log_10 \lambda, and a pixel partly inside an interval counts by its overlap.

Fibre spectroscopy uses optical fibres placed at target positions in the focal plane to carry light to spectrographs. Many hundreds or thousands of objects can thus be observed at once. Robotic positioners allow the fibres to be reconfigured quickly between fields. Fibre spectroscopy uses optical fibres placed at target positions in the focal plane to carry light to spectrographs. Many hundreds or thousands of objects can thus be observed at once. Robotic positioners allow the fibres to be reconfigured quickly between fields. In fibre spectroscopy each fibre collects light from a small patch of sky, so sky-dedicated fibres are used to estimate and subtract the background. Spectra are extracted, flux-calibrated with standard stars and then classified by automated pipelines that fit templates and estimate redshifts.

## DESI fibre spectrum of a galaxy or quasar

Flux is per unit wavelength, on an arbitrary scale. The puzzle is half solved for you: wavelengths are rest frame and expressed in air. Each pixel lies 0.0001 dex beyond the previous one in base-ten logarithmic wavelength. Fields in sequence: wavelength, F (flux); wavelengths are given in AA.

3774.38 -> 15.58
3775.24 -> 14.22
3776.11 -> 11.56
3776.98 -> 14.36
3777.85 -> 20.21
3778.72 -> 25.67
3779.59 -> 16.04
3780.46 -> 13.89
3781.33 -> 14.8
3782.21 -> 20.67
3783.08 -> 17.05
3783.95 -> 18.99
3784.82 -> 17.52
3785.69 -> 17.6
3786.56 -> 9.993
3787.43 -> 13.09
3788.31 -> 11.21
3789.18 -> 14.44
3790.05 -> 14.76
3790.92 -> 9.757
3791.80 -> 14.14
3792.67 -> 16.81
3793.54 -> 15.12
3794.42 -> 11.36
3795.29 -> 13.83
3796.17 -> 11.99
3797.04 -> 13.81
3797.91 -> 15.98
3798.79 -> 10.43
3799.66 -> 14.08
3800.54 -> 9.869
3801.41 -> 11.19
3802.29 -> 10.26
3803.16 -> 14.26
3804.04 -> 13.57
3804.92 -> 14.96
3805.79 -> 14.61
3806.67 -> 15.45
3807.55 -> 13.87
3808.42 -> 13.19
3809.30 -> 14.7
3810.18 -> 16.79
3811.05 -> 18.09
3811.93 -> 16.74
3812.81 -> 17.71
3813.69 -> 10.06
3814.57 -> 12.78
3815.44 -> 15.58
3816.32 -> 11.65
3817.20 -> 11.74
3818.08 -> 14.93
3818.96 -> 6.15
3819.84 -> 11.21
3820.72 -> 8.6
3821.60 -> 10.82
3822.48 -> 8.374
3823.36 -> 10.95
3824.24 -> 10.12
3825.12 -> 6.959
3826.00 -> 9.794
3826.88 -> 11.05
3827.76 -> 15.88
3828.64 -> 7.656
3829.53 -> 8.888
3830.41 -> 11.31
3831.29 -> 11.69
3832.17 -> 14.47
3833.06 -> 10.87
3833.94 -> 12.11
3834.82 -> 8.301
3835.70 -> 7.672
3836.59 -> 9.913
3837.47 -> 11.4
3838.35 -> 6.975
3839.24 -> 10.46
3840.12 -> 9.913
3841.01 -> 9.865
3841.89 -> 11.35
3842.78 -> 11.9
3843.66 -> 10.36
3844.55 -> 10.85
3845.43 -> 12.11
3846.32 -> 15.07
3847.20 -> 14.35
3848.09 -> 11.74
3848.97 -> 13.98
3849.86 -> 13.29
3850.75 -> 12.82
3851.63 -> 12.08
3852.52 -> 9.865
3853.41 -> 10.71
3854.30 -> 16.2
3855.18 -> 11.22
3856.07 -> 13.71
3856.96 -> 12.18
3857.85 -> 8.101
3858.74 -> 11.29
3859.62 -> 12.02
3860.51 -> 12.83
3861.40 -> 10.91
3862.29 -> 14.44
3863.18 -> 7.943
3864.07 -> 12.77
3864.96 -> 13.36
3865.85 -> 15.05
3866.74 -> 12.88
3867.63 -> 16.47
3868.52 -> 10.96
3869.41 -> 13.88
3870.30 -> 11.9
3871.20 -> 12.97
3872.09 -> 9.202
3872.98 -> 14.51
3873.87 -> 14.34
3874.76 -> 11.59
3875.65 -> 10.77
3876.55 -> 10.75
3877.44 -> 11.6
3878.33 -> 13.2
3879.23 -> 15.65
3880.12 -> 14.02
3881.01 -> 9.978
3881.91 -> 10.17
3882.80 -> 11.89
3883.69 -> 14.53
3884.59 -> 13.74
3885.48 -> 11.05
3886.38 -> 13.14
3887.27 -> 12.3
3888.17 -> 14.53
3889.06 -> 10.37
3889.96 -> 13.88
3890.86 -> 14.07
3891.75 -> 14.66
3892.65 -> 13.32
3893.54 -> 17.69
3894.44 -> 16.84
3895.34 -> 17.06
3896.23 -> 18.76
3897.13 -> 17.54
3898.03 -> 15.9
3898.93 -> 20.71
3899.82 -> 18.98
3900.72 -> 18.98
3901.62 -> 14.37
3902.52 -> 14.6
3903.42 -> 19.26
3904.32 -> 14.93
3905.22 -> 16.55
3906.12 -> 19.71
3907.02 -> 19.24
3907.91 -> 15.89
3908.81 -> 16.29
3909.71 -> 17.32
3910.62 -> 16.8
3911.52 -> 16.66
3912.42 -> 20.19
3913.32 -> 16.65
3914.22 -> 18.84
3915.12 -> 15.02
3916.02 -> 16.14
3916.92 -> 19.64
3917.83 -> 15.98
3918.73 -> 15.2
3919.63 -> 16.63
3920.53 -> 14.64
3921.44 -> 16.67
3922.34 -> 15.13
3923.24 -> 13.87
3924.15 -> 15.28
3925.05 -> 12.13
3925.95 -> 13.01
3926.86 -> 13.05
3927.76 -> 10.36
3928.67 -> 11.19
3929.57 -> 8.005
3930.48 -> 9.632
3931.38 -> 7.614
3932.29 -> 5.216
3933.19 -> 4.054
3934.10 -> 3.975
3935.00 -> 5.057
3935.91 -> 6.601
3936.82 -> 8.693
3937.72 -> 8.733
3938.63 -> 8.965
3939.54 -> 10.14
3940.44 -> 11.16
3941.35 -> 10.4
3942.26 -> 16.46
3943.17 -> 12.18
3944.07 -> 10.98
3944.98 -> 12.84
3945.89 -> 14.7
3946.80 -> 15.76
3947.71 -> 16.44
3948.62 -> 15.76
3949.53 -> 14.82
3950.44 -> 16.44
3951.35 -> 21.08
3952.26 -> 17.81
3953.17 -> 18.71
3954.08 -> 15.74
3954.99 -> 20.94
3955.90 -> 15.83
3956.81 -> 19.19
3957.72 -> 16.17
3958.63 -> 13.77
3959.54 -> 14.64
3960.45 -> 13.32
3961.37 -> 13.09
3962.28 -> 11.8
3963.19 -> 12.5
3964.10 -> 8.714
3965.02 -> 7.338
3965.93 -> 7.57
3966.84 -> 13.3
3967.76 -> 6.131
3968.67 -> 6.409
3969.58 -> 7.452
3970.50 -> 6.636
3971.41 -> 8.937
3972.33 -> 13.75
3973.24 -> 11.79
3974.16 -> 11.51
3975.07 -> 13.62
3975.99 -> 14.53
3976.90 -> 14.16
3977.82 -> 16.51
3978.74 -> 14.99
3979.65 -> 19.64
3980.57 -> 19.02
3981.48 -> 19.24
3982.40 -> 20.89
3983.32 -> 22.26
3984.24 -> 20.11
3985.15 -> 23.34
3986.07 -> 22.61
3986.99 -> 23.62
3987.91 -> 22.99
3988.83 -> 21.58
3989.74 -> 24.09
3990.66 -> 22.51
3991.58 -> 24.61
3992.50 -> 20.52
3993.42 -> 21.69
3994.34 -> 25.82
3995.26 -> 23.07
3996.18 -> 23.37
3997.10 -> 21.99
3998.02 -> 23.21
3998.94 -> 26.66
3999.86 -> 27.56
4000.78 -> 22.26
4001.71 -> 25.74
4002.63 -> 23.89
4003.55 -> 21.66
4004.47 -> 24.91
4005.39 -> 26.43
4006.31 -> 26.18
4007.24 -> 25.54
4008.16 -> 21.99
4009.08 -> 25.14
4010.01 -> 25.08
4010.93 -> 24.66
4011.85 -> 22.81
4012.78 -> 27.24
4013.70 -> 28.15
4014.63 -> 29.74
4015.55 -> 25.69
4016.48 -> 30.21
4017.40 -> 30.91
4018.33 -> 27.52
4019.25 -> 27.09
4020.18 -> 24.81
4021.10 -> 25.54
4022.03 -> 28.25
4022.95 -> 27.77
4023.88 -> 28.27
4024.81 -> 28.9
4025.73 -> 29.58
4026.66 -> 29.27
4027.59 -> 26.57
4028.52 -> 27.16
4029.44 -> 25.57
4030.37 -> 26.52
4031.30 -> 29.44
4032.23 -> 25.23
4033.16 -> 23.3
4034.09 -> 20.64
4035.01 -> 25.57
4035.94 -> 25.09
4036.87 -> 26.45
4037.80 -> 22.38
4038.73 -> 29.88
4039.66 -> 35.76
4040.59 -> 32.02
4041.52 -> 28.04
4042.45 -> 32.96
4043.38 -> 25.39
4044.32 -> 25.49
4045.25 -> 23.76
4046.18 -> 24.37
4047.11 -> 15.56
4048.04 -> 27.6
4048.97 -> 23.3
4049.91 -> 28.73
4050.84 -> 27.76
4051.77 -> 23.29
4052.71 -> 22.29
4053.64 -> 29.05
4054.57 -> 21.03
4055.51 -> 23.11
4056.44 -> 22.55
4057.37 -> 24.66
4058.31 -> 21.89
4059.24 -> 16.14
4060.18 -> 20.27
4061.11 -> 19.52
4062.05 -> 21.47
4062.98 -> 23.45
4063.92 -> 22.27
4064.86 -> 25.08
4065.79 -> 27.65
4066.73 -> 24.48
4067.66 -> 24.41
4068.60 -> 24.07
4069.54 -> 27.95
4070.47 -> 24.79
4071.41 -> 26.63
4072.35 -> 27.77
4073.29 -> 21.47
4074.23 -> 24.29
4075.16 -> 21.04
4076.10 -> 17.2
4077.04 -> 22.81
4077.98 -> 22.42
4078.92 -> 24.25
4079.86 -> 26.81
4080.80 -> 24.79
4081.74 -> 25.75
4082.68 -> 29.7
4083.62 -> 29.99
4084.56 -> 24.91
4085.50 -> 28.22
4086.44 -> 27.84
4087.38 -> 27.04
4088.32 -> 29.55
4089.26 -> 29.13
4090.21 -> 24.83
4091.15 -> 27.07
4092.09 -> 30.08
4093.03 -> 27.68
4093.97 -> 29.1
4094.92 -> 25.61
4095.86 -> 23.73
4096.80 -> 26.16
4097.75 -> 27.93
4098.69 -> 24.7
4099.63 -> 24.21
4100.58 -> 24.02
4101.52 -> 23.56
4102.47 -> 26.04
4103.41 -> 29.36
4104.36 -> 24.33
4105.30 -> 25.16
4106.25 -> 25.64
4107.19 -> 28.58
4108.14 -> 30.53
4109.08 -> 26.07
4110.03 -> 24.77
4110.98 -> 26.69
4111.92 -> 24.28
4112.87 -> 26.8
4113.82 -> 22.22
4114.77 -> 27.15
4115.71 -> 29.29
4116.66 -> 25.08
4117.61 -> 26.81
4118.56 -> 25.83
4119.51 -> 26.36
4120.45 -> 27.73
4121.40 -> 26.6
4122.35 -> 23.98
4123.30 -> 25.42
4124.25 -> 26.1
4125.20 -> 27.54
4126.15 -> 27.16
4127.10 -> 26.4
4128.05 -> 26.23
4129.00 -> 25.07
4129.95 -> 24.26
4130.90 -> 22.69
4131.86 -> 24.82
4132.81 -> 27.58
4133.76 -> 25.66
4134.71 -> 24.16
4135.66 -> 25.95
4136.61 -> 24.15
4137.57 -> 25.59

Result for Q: 2.0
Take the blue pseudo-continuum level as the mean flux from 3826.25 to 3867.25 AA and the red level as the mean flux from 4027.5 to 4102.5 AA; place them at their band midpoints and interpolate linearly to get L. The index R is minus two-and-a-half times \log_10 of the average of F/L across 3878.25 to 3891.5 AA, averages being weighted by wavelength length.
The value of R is 0.093 mag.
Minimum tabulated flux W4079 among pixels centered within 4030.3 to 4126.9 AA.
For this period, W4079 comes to 15.56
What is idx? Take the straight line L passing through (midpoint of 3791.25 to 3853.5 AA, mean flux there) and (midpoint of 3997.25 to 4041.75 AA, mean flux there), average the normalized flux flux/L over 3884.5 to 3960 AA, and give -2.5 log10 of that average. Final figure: 0.31 mag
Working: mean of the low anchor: 12.1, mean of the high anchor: 26.5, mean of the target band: 14.4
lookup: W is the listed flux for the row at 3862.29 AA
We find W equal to 14.44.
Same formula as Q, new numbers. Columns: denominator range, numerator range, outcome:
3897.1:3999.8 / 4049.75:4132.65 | 1.76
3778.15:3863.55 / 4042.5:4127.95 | 2.29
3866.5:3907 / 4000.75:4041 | 1.98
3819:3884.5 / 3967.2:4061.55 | 2.17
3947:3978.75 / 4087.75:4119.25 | 2.11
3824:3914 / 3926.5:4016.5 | 1.35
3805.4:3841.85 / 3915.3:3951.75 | 1.12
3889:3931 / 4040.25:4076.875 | 1.65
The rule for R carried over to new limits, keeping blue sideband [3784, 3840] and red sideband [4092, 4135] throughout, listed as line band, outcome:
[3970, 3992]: 0.12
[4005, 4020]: -0.23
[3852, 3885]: 0.21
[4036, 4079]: -0.05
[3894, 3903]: -0.07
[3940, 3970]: 0.35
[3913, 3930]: 0.19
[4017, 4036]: -0.21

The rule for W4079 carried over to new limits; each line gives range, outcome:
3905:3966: 3.975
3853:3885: 7.943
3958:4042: 6.131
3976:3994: 14.16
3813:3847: 6.15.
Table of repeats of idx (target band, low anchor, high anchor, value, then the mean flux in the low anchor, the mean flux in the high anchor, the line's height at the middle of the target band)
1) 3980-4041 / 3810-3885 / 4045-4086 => -0.199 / 11.9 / 24.1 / 21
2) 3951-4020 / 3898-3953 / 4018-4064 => 0.035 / 14.1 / 25.5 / 20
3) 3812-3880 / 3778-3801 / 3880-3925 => 0.284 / 14.8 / 15.7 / 15.2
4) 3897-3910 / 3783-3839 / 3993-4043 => 0.081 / 12.5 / 26.3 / 18.7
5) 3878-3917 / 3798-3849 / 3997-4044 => 0.117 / 11.9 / 26.6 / 17.4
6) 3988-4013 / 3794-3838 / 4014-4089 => -0.061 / 12.1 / 25.6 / 22.7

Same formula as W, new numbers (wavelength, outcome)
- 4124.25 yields 26.1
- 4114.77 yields 27.15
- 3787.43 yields 13.09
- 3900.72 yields 18.98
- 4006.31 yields 26.18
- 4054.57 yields 21.03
